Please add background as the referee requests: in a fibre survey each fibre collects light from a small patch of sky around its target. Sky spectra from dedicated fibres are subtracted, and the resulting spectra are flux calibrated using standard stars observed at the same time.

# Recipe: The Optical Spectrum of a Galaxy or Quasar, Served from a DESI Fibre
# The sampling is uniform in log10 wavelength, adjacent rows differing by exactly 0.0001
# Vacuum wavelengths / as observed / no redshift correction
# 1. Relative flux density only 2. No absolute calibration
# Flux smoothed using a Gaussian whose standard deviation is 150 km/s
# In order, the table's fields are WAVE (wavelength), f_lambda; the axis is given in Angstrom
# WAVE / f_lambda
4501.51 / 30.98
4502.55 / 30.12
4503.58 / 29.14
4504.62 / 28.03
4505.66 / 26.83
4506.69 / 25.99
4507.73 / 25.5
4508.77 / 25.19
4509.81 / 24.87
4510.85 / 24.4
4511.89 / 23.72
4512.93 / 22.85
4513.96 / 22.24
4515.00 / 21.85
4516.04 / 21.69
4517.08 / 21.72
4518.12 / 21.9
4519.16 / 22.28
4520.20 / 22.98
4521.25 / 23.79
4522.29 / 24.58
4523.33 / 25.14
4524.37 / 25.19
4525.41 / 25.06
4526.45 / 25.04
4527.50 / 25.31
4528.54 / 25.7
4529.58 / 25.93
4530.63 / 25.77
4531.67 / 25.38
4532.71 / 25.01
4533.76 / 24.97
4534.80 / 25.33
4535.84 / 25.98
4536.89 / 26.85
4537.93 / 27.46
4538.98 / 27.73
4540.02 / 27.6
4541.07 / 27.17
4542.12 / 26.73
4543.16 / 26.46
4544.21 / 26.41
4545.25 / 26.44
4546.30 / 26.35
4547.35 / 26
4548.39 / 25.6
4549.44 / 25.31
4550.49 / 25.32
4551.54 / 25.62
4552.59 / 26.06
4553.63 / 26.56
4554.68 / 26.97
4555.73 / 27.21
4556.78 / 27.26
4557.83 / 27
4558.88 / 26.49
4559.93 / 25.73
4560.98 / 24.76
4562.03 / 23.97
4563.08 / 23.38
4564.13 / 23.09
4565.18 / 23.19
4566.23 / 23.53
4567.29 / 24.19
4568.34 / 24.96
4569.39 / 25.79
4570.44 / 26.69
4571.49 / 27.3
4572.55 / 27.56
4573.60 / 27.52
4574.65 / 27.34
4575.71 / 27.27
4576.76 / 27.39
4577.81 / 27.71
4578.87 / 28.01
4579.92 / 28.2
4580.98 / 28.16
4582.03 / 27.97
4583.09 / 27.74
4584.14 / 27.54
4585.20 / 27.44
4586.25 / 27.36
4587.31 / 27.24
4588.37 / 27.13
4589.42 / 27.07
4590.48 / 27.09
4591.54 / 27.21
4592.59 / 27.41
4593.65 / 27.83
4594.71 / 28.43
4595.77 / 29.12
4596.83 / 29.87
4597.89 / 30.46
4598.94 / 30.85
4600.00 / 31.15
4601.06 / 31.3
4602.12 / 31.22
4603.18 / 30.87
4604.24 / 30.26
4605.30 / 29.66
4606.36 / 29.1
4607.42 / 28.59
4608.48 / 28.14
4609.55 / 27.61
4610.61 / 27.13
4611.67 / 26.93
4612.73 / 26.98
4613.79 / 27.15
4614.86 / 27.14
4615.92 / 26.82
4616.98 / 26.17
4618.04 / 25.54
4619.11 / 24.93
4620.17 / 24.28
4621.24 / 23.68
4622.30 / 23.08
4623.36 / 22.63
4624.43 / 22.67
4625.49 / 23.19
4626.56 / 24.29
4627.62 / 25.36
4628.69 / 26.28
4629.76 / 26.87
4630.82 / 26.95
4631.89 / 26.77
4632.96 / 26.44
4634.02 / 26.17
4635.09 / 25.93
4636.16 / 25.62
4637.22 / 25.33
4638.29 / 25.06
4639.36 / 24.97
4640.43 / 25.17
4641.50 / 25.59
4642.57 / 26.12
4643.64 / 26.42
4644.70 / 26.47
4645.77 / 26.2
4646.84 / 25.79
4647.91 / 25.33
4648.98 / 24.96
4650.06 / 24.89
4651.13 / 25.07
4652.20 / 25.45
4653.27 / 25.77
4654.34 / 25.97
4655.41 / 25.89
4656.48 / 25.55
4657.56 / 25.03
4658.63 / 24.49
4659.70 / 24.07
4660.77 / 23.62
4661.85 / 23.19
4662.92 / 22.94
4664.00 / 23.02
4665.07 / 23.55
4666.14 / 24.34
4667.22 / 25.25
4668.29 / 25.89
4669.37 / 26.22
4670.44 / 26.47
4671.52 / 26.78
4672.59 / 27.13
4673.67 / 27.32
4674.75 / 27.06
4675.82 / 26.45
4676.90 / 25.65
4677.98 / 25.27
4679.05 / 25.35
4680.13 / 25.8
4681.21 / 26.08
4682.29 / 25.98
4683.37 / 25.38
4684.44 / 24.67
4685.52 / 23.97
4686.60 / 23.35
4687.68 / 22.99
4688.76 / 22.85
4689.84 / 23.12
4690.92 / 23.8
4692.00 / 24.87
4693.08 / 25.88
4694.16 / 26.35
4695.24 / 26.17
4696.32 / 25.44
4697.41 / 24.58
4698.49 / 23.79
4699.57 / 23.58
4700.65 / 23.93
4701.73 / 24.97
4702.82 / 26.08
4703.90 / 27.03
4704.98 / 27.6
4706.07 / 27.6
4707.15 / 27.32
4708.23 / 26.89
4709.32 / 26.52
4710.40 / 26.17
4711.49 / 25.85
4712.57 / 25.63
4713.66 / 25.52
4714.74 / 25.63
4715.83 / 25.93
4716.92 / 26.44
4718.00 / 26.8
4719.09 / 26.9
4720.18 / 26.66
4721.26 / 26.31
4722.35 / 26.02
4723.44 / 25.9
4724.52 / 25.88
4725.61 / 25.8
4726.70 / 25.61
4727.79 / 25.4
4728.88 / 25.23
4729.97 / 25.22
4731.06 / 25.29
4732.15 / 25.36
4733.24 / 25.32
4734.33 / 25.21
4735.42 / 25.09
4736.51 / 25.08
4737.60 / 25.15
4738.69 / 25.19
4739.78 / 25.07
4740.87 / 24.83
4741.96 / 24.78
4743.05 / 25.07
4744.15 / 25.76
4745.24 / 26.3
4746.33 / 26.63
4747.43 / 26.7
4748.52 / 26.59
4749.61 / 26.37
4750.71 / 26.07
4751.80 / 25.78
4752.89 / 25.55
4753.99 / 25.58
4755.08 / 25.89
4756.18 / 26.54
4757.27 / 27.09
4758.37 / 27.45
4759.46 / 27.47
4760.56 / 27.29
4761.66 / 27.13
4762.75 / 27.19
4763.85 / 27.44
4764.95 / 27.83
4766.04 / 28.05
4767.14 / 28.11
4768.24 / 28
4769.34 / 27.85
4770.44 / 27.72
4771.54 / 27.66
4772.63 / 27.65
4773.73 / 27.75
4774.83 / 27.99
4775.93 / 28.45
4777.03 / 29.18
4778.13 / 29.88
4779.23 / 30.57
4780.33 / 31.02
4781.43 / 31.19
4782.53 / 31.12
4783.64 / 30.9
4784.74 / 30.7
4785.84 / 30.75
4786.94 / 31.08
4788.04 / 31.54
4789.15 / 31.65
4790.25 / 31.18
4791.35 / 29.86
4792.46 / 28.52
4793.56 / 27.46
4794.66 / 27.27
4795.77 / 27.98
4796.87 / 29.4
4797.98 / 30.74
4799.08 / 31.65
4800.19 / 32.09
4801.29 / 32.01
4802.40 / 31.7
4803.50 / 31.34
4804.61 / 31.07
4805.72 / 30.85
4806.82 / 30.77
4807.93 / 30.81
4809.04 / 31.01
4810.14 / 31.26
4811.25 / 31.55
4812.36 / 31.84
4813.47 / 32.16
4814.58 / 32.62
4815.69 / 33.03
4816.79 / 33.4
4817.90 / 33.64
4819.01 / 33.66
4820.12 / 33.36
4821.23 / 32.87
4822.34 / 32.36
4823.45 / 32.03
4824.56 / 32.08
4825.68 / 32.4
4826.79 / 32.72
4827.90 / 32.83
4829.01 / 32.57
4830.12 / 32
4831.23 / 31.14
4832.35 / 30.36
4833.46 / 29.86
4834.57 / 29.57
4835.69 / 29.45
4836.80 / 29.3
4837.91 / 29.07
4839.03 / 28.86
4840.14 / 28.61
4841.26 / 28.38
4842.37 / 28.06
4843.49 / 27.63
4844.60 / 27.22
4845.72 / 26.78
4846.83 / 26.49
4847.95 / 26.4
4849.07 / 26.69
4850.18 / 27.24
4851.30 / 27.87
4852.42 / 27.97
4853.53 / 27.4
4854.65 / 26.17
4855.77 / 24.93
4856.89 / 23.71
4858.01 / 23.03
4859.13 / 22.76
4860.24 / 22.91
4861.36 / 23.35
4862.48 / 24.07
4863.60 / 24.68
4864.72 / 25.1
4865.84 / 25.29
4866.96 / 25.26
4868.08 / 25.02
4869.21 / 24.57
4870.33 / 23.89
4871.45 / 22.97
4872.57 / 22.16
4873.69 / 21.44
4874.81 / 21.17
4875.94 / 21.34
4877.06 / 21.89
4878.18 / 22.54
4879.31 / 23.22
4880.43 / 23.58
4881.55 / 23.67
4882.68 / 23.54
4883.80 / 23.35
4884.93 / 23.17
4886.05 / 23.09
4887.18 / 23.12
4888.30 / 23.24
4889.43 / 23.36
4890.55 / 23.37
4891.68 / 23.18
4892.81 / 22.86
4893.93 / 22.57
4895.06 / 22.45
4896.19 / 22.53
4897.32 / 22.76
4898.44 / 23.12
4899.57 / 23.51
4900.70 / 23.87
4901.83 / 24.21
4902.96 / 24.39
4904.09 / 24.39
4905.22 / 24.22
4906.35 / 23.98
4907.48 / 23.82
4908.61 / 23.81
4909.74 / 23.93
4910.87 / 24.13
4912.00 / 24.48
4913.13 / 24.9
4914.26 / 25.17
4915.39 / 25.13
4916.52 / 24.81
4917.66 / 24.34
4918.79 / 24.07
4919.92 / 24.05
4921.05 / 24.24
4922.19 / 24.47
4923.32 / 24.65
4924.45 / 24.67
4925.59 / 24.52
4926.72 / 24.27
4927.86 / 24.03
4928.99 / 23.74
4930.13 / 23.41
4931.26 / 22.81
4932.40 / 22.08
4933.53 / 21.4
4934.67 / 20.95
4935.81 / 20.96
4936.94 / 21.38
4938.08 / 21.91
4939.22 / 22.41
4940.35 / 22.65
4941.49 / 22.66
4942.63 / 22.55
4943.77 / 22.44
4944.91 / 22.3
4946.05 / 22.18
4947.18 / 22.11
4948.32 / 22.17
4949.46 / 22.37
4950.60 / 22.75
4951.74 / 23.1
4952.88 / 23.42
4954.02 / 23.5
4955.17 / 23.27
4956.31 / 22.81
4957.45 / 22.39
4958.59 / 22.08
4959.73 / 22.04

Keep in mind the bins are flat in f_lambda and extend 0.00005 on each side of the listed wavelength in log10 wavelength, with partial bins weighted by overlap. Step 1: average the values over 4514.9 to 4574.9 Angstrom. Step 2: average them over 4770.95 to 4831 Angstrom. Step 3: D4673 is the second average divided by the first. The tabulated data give 1.22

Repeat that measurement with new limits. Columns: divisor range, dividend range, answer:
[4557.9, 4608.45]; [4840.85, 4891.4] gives 0.89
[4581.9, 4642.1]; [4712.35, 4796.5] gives 1.01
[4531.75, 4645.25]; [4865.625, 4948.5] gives 0.88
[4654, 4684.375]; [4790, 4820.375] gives 1.23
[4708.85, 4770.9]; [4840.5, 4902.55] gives 0.93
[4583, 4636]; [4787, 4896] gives 1.02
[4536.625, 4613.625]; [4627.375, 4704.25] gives 0.93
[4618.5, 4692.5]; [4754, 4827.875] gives 1.20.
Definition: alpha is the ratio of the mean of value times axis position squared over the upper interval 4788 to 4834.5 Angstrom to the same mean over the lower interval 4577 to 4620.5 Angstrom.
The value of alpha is 1.22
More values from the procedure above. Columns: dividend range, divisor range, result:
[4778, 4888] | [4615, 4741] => 1.19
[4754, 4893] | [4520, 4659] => 1.17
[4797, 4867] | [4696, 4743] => 1.20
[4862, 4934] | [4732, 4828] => 0.85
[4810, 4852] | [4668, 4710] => 1.26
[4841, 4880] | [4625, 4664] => 1.07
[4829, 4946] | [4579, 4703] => 1.04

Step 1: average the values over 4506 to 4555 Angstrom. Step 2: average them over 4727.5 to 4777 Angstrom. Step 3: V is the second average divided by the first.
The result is 1.05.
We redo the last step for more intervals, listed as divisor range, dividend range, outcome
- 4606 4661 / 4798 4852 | 1.19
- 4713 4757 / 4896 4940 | 0.92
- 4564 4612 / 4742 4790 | 1.01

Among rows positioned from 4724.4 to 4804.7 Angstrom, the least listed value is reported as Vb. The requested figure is 24.78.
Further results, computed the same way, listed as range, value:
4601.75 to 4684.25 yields 22.63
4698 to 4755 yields 23.58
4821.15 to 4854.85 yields 26.17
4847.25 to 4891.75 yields 21.17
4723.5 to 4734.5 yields 25.21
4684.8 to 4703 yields 22.85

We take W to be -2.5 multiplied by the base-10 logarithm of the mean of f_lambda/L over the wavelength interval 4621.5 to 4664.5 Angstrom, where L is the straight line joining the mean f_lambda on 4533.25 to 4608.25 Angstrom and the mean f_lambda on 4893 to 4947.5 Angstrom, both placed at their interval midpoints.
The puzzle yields 0.053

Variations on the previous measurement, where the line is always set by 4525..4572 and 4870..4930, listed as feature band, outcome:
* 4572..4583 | -0.09 mag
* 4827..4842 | -0.25 mag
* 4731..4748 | -0.04 mag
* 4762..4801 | -0.20 mag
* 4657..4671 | 0.03 mag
